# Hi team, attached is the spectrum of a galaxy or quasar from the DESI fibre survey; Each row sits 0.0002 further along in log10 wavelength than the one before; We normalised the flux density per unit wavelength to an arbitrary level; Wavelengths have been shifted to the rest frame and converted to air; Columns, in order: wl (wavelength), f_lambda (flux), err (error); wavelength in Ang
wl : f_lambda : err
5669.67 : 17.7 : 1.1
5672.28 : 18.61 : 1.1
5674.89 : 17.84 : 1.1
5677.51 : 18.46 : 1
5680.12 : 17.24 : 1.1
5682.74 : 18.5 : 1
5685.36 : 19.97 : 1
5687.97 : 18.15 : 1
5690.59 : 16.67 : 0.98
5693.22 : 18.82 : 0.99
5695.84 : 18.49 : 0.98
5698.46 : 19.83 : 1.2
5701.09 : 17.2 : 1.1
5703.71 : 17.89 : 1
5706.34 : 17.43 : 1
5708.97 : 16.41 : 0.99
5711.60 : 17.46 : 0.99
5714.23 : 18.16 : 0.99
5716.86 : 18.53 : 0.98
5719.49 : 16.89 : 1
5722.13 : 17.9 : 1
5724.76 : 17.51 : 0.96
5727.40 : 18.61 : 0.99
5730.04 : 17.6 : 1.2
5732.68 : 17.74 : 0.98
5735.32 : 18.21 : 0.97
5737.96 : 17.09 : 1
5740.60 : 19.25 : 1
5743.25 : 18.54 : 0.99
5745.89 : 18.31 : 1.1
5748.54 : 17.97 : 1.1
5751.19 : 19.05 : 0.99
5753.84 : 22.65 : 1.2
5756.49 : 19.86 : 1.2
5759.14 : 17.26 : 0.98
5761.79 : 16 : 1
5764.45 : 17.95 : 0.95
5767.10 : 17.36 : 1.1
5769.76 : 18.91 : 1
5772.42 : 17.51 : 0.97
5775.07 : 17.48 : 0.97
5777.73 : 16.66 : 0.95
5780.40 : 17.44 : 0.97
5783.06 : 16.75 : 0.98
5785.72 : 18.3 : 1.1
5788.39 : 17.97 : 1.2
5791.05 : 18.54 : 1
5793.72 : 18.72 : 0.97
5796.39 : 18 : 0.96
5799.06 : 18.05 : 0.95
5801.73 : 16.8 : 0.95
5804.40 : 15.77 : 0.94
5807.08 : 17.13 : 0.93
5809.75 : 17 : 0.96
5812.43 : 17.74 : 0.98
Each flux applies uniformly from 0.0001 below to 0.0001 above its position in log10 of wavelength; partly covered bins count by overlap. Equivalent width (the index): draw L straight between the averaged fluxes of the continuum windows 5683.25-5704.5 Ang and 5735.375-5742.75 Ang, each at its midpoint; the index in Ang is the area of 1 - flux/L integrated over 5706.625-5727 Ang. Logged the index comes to 0.8 Ang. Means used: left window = 18.4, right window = 18.2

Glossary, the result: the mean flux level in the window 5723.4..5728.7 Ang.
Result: 18.1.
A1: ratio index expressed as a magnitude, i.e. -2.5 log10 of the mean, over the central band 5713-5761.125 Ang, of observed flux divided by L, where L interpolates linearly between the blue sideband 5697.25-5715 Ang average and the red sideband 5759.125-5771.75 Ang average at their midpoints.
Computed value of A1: -0.04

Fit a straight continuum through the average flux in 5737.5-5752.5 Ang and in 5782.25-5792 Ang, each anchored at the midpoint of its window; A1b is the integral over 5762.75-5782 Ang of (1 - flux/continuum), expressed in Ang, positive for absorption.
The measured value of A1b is 0.6 Ang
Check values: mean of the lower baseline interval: 18.4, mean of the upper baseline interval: 17.9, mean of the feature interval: 17.6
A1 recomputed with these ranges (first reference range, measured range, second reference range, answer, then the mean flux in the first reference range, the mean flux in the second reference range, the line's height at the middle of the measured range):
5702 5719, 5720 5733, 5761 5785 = -0.016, 17.6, 17.4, 17.6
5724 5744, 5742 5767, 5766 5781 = -0.045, 18.1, 17.6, 17.8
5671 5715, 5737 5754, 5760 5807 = -0.060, 18.1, 17.5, 17.8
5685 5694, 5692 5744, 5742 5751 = 0.019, 18.2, 18.4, 18.3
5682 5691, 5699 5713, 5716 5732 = 0.044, 18.5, 17.8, 18.1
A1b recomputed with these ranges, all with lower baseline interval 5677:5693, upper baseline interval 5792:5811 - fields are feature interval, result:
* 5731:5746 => -0.3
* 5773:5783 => 0.2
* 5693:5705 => -0.2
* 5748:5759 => -1.3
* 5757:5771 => 0.0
